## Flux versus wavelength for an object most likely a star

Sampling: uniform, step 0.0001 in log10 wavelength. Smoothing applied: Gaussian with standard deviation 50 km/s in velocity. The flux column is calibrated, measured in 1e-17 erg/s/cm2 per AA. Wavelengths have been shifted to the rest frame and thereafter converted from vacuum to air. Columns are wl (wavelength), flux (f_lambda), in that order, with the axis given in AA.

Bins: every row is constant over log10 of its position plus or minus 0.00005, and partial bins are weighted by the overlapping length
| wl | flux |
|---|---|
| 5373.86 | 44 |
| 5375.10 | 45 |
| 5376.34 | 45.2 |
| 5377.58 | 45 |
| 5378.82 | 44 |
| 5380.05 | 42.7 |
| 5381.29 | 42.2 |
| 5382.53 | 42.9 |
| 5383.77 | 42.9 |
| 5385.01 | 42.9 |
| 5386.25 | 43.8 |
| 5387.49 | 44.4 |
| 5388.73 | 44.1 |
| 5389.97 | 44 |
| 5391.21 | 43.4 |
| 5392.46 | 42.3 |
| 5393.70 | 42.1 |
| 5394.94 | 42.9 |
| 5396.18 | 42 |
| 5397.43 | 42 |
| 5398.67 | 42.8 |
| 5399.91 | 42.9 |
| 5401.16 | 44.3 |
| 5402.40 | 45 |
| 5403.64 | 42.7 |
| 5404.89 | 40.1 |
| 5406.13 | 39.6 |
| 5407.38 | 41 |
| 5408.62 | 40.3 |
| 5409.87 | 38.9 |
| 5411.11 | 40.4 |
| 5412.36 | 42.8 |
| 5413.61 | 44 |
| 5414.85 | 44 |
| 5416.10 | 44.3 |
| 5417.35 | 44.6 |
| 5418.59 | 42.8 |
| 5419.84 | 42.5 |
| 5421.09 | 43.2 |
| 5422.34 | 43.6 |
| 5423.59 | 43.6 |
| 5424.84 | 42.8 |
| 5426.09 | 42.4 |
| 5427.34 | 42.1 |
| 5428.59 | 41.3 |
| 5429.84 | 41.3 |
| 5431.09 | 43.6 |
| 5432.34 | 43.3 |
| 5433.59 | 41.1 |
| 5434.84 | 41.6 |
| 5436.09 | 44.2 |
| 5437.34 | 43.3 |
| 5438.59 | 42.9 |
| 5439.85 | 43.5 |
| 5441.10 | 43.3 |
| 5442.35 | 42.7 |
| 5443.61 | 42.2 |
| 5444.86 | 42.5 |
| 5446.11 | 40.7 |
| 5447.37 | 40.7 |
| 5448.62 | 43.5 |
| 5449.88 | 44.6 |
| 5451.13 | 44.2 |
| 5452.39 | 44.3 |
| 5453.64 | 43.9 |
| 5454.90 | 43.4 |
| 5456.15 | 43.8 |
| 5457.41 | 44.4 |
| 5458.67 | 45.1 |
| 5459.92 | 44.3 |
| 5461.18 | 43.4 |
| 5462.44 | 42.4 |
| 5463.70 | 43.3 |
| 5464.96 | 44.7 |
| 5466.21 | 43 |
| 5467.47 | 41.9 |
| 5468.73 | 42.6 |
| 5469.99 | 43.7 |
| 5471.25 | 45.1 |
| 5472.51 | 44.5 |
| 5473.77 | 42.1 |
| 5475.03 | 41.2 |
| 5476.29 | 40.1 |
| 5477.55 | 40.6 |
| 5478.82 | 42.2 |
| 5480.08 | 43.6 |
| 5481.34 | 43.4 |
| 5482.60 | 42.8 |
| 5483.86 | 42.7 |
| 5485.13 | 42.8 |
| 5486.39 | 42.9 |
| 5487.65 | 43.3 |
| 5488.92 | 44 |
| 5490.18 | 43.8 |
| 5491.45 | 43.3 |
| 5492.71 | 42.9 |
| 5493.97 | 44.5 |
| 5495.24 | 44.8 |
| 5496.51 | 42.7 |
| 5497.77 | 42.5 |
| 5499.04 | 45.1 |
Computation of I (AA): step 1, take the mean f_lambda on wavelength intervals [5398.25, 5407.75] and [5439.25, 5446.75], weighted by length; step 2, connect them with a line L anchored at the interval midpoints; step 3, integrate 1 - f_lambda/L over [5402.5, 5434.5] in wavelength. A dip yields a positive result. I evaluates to 0.1 AA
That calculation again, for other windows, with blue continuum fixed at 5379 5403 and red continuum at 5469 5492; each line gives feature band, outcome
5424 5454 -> 0.18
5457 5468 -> -0.17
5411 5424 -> -0.09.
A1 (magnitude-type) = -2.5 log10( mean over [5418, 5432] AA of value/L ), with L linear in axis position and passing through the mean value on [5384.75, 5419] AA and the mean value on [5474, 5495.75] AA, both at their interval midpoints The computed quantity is 0.00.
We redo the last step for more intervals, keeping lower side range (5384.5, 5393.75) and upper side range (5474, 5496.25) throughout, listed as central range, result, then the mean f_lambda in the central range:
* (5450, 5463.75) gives -0.02 mag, 43.9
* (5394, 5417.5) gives 0.03 mag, 42.3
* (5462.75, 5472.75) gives -0.01 mag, 43.5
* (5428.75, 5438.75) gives 0.01 mag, 42.6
